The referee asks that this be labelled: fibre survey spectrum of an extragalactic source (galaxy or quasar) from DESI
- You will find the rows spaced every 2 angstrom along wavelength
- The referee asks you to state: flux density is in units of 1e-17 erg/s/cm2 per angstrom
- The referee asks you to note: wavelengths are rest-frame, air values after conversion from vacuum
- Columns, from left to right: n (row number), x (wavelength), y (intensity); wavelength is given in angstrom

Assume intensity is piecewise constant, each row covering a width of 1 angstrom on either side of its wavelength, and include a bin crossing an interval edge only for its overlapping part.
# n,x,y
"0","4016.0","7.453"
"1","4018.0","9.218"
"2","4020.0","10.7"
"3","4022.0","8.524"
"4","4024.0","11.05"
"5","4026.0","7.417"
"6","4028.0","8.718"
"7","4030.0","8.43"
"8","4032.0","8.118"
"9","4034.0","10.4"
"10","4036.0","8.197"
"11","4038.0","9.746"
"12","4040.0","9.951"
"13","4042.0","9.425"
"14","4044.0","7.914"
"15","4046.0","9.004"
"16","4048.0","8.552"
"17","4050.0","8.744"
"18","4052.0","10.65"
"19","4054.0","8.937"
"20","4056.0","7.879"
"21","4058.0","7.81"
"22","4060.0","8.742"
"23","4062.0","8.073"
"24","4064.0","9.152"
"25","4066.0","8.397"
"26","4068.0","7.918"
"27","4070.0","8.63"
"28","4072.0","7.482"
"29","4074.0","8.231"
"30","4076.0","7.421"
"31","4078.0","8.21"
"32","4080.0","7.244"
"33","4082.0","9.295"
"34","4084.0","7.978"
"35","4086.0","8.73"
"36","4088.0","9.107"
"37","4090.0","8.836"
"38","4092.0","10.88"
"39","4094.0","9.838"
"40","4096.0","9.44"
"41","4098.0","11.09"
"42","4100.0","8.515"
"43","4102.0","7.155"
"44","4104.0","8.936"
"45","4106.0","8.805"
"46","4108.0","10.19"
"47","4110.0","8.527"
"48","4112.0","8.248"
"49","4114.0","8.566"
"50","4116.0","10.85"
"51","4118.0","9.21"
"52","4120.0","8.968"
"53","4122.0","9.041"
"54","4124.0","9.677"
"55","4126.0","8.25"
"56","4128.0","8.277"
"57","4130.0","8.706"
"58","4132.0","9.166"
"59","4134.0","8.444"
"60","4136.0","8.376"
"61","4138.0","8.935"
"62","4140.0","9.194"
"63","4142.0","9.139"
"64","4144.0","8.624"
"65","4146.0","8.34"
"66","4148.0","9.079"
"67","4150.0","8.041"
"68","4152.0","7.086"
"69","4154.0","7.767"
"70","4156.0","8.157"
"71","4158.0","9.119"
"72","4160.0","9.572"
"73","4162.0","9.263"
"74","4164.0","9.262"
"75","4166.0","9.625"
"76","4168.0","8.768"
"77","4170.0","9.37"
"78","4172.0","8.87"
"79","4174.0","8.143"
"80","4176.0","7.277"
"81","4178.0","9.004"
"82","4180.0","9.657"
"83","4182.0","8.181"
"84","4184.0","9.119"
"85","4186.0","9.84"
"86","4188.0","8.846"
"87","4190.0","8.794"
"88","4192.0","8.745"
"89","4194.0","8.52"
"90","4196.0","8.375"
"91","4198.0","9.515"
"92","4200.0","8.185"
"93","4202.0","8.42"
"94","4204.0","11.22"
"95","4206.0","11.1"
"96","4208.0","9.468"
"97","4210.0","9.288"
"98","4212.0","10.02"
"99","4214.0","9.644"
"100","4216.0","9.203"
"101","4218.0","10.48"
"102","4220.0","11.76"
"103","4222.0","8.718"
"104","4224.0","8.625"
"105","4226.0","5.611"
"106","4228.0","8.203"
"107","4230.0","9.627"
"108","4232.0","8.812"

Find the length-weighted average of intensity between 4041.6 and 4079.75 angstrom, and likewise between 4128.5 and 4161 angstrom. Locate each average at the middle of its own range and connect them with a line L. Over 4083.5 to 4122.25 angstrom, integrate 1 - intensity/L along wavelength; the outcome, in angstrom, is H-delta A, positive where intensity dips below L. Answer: -2.9 angstrom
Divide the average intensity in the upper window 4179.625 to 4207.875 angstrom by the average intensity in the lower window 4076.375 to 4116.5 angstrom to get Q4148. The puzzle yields 1.02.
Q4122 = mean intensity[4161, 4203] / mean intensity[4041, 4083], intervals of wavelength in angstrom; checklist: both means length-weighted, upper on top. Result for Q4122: 1.05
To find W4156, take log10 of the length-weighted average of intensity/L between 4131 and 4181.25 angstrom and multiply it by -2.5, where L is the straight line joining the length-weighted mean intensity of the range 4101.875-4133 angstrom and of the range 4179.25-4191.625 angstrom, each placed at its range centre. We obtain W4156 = 0.03 mag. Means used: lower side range 8.96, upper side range 9.04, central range 8.73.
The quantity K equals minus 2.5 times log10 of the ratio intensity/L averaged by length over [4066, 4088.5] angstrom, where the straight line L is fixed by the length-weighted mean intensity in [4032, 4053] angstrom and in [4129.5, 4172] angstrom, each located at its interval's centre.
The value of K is 0.110 mag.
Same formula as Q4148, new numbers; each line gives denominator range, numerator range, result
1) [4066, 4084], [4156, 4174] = 1.13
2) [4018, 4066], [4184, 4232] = 1.03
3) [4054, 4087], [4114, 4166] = 1.07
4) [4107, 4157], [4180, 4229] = 1.05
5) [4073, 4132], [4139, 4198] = 0.98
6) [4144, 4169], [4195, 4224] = 1.11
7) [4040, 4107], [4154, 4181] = 1.02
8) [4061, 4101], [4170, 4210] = 1.04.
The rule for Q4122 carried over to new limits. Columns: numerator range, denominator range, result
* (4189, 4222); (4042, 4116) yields 1.09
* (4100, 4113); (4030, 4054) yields 0.95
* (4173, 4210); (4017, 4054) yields 0.99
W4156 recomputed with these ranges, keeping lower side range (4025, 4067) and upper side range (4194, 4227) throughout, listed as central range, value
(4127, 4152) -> 0.06 mag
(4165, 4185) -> 0.05 mag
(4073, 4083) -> 0.10 mag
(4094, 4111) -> -0.02 mag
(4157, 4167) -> -0.02 mag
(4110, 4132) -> 0.01 mag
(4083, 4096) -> -0.04 mag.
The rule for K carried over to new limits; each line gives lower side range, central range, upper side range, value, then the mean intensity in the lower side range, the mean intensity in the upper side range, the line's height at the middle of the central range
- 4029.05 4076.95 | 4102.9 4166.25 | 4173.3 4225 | 0.017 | 8.66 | 9.24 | 8.99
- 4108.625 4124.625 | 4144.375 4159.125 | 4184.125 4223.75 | 0.126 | 9.15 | 9.46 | 9.27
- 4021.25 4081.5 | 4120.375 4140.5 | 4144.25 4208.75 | 0.000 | 8.64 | 8.89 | 8.8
